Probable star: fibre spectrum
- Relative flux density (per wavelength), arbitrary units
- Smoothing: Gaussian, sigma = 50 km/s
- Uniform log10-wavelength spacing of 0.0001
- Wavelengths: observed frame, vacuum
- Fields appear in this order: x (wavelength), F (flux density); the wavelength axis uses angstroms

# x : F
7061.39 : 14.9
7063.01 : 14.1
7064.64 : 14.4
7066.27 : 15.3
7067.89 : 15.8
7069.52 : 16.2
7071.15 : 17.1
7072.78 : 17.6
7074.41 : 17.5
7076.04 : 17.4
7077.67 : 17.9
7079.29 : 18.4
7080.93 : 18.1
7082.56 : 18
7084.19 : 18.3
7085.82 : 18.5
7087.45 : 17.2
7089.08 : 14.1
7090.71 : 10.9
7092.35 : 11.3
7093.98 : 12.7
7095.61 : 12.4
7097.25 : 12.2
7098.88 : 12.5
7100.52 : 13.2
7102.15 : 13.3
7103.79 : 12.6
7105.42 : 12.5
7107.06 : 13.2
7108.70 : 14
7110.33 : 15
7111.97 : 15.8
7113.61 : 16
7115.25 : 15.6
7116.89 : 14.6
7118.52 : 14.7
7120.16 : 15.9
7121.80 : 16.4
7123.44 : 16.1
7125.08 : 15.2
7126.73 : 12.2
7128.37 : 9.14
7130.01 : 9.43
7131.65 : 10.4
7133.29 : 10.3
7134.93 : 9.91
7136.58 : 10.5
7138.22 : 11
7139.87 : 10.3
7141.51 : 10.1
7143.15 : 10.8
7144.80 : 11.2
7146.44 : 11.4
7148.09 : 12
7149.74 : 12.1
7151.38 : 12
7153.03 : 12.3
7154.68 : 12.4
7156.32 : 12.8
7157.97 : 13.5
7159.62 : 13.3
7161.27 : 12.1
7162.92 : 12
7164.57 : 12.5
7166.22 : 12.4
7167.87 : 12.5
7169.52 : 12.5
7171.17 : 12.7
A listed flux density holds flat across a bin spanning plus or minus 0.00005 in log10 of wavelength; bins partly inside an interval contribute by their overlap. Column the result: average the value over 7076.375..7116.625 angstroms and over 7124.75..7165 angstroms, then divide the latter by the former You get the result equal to 0.8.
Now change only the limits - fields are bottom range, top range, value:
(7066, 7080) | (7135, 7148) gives 0.63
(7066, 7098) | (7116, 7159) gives 0.77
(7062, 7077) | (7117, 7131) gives 0.84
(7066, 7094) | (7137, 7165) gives 0.72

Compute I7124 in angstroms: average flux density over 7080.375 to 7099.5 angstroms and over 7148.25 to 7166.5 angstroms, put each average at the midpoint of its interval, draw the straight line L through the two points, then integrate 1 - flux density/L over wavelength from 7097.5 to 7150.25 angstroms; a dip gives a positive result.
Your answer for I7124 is 3.36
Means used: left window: 14.7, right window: 12.5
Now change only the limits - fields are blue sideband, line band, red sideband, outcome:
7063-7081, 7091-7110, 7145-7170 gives 3.1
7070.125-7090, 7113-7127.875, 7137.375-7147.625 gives -2.1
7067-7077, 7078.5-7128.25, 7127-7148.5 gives -3.0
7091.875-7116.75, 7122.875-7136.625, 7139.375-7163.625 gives 1.4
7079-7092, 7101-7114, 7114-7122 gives 1.5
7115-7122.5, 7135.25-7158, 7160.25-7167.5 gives 3.3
